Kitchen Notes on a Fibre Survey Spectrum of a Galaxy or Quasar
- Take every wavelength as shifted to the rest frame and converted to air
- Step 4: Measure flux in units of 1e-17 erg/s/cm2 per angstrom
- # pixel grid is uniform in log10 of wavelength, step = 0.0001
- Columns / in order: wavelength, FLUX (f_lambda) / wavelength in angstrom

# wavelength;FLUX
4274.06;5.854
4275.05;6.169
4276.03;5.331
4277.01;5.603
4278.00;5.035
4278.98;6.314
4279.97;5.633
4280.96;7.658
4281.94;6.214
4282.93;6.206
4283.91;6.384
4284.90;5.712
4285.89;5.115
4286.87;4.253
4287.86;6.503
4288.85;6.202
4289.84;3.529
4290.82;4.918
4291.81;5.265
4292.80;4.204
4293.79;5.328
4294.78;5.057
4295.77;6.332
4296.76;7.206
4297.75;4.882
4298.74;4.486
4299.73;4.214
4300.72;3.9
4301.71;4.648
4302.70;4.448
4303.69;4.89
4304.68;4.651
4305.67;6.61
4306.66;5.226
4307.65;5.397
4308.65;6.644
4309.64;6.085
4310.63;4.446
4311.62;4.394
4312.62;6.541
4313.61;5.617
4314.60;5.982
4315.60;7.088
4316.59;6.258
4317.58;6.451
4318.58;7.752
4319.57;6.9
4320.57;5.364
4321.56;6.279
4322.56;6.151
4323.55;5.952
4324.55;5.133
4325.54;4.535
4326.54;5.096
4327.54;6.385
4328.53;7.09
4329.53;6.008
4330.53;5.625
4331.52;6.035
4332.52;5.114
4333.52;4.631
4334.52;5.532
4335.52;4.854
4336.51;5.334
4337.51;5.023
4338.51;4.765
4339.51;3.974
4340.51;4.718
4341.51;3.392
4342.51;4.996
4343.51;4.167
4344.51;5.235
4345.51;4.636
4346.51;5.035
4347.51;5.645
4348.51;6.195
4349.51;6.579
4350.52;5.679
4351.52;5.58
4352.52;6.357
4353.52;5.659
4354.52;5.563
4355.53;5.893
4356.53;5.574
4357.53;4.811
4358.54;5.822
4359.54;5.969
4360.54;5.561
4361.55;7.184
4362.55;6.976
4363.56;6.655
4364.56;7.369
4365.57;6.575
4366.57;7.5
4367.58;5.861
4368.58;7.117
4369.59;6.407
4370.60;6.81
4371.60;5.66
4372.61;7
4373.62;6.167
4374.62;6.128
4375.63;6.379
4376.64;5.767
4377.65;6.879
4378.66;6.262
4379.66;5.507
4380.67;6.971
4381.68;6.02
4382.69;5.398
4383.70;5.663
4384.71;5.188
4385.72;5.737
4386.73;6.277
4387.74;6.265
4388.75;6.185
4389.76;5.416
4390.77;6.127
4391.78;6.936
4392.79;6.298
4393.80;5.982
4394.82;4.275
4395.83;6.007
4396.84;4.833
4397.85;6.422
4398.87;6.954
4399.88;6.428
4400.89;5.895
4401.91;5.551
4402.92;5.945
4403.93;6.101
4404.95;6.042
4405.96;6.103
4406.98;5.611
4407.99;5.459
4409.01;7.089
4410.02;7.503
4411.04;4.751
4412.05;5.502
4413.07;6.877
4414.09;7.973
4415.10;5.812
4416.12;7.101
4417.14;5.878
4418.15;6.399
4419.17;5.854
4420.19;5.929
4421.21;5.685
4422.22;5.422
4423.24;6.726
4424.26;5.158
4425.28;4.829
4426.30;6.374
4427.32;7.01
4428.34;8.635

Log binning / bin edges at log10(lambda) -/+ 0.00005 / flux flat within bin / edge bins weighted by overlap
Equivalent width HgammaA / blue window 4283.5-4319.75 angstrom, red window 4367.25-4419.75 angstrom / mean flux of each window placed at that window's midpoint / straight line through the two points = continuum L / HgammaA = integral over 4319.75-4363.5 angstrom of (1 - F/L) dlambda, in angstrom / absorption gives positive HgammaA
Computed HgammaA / 1.9 angstrom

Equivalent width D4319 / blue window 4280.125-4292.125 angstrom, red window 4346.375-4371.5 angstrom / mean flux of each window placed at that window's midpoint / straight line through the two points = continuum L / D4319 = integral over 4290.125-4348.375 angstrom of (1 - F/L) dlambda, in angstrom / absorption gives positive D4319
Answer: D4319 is 5.1 angstrom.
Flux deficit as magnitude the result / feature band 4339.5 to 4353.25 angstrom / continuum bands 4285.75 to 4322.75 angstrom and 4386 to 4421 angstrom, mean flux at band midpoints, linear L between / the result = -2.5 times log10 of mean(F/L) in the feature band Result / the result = 0.11 mag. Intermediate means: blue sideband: 5.51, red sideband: 6.1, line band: 5.21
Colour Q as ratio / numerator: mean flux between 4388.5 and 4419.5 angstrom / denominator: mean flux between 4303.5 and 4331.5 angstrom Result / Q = 1.04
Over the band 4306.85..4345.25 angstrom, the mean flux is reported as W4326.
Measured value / 5.54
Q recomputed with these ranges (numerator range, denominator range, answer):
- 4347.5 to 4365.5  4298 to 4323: 1.08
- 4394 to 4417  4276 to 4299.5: 1.10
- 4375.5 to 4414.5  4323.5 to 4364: 1.11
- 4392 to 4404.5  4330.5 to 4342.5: 1.21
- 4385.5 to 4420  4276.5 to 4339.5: 1.10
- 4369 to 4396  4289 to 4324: 1.10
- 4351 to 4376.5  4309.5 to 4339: 1.09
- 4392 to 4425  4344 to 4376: 0.99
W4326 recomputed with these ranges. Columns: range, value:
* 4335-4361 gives 5.27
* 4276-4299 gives 5.57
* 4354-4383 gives 6.27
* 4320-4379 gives 5.77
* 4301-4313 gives 5.29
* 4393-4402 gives 5.84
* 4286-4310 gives 5.2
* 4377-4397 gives 5.93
